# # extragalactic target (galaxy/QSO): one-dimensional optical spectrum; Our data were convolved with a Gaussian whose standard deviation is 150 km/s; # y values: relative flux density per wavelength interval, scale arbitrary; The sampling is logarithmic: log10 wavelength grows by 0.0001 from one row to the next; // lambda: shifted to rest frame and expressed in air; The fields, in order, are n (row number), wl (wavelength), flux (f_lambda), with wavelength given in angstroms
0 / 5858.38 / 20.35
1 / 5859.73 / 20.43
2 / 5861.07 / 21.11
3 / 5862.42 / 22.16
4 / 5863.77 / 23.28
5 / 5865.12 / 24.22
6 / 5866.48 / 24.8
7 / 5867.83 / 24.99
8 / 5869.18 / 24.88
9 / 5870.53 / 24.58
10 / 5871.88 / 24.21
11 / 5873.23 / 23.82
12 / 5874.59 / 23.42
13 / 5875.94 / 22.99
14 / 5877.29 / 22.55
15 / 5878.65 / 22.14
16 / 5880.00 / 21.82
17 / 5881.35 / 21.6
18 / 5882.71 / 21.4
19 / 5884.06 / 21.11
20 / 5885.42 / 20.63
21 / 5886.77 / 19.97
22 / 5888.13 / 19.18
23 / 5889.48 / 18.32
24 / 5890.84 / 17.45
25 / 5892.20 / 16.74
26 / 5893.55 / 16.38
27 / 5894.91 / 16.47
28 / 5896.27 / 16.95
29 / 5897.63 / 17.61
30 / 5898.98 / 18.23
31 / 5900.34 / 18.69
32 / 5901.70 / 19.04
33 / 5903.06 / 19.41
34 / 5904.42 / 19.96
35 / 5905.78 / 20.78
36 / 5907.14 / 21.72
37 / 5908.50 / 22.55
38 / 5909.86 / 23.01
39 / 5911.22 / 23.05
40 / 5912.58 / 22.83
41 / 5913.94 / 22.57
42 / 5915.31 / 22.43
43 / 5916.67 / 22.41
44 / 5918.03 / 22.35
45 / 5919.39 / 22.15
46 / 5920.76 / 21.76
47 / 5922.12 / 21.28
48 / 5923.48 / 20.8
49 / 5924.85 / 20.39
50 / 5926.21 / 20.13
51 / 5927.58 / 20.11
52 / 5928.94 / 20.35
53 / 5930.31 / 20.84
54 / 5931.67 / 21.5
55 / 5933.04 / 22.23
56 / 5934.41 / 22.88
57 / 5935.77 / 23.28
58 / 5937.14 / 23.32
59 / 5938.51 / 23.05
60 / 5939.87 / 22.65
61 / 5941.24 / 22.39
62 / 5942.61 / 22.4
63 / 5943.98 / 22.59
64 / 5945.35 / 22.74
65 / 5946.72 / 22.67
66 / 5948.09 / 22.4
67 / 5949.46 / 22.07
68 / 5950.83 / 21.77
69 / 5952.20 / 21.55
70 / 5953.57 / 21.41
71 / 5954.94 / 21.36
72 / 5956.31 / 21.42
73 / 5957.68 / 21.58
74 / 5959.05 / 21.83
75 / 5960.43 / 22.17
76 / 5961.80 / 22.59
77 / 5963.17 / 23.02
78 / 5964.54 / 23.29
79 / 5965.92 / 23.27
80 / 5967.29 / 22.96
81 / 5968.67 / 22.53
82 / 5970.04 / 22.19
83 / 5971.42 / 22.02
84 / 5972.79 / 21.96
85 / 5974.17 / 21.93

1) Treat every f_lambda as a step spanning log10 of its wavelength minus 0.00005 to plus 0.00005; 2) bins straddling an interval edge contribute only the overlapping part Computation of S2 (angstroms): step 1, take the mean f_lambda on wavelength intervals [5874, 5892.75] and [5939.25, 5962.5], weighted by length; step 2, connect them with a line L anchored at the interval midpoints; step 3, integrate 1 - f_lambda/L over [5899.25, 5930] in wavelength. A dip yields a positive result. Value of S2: 0.2 angstroms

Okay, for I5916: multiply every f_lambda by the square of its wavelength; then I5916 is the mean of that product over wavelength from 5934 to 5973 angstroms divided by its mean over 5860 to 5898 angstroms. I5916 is 1.1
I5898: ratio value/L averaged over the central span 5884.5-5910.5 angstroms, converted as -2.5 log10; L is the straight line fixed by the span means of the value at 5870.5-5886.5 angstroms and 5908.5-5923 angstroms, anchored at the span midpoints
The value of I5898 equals 0.17 mag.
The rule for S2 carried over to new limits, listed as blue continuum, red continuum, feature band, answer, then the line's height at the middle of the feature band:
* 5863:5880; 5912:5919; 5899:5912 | 1.1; 22.8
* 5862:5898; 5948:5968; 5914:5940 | 0.0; 21.8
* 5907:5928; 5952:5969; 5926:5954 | 0.0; 22.1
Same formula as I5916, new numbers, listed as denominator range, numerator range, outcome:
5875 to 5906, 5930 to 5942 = 1.17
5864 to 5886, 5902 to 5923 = 0.96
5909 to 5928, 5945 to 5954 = 1.02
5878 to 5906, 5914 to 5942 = 1.15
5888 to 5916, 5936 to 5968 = 1.15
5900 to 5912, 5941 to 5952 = 1.08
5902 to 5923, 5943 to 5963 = 1.02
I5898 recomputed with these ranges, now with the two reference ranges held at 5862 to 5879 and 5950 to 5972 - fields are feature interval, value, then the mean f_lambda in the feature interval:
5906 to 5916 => 0.03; 22.5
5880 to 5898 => 0.23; 18.9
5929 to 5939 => 0.02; 22.3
